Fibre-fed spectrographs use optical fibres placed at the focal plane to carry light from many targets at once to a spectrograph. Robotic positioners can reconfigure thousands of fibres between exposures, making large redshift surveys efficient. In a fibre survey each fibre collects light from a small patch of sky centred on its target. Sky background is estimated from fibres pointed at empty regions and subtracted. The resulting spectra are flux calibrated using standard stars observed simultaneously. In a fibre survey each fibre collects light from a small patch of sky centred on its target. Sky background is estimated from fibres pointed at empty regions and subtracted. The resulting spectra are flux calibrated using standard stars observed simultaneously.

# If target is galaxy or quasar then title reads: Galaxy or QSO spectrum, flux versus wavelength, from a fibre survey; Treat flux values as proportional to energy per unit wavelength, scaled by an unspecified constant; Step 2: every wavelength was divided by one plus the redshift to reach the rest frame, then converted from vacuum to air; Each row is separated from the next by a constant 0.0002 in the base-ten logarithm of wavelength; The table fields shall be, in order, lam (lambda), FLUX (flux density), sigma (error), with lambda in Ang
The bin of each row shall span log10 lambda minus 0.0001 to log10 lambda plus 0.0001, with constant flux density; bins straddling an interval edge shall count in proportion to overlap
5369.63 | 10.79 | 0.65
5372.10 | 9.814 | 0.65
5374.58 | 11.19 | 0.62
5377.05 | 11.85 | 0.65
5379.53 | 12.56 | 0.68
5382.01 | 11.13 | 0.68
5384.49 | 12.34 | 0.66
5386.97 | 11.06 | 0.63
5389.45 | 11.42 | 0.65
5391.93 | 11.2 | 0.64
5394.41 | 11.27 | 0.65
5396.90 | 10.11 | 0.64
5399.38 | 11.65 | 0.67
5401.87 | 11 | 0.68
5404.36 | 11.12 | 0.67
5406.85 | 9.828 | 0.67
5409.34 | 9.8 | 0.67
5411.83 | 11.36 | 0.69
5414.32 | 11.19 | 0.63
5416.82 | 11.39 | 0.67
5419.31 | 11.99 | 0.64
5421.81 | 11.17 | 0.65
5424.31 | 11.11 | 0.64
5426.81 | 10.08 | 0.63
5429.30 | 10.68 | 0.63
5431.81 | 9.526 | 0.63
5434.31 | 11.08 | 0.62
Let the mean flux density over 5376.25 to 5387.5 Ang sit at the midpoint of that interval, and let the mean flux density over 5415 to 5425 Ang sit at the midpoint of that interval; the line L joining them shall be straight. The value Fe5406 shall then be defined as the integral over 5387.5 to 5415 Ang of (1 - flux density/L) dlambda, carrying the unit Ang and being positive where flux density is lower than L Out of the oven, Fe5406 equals 1.7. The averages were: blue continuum 11.8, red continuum 11.4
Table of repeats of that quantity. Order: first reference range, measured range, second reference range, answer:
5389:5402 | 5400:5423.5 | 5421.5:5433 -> -0.51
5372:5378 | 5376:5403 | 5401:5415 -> -1.18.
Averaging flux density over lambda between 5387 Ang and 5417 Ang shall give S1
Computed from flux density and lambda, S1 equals 10.9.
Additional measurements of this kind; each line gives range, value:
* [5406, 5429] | 10.9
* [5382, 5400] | 11.3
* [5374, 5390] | 11.7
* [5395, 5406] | 10.9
